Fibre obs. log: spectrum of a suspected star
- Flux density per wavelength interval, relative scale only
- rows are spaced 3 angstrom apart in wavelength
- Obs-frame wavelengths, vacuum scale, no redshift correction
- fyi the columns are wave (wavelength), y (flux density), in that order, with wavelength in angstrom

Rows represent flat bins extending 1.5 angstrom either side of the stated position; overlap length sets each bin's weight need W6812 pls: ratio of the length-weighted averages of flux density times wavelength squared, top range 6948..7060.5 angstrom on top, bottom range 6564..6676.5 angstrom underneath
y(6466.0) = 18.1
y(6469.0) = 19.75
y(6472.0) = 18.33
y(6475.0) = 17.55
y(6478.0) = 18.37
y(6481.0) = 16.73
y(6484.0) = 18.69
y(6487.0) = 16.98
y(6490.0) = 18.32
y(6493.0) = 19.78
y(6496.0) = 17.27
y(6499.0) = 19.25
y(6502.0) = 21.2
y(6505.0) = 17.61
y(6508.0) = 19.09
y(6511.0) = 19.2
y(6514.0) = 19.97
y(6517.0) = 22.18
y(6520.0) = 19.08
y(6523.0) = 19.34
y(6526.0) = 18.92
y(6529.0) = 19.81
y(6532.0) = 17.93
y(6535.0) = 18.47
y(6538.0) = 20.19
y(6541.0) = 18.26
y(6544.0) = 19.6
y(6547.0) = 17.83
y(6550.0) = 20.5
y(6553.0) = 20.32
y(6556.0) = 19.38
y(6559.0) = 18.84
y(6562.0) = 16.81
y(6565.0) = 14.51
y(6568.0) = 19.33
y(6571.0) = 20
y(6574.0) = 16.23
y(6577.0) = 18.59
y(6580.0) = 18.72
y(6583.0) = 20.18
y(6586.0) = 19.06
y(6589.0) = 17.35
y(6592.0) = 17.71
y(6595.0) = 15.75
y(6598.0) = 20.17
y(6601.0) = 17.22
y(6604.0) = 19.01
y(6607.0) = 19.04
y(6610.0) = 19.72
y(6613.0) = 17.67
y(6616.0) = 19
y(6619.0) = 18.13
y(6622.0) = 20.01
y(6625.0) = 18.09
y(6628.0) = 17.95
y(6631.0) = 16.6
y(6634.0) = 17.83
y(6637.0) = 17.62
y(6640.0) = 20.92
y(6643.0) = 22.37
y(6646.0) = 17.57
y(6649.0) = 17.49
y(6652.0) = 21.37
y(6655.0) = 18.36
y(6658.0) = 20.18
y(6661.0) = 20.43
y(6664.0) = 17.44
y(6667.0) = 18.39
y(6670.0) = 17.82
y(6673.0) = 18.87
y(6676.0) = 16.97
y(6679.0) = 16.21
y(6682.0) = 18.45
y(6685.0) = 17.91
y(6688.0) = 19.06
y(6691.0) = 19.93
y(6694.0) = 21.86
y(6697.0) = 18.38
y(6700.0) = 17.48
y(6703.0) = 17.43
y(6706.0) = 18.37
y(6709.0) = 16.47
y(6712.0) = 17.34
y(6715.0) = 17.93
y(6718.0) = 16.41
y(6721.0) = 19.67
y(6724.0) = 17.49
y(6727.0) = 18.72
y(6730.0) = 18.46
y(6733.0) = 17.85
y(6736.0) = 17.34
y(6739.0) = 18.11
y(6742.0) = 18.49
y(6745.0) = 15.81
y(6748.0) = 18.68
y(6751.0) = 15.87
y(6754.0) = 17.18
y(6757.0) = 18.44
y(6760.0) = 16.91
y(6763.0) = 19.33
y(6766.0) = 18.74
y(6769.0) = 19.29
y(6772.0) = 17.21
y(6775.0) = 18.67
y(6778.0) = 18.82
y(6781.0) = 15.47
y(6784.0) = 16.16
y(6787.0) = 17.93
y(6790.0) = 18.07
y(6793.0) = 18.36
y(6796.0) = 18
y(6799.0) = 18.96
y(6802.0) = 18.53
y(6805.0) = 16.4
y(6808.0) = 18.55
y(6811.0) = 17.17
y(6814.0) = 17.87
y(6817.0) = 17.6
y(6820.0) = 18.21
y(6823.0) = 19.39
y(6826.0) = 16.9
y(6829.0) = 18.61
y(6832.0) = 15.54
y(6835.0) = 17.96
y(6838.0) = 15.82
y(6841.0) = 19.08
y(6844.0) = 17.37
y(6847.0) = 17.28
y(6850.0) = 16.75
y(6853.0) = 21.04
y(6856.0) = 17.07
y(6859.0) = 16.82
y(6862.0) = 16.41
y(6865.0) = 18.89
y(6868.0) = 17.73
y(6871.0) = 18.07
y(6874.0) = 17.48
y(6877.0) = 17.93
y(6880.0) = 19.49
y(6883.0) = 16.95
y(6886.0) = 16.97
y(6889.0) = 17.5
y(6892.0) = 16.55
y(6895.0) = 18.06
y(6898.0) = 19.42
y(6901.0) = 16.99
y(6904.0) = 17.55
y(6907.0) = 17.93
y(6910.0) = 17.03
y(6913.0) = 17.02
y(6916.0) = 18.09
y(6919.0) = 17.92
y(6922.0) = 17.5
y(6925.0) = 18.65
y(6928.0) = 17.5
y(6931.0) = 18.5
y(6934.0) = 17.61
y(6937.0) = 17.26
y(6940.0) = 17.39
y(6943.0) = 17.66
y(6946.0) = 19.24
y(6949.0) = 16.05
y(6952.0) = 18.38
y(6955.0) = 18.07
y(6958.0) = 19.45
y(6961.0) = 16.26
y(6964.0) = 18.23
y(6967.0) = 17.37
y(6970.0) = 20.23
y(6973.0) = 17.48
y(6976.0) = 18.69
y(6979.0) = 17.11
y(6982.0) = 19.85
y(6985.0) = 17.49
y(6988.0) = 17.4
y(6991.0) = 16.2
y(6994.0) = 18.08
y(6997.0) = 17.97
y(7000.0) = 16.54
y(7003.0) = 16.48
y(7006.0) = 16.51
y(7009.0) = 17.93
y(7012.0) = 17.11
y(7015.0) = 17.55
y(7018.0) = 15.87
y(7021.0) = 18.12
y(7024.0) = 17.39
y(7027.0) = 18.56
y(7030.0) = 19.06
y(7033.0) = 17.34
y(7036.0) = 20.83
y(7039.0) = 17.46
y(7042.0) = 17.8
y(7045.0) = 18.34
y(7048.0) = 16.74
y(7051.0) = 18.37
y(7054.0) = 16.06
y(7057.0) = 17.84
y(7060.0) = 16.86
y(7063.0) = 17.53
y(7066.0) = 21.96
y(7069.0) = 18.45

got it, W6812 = 1.07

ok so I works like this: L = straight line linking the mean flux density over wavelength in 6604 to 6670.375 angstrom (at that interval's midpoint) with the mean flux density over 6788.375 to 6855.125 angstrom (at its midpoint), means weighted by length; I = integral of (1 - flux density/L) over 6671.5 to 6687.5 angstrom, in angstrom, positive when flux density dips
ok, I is 0.7 angstrom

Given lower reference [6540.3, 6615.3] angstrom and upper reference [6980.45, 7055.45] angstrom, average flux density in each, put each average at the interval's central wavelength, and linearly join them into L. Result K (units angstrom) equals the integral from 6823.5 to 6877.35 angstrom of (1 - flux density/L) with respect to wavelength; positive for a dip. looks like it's 1.0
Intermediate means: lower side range 18.5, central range 17.6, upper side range 17.6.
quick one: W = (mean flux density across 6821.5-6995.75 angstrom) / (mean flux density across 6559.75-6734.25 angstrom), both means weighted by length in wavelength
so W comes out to 1.0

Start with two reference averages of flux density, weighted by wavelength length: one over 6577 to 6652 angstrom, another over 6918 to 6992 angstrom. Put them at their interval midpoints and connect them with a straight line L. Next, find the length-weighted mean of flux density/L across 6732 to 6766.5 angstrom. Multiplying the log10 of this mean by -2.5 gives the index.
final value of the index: 0.038 mag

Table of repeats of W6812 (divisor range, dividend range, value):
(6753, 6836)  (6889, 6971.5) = 1.04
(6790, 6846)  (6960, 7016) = 1.04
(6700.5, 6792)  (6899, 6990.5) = 1.07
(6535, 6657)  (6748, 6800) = 1.01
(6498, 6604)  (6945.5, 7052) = 1.08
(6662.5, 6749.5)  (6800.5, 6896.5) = 1.02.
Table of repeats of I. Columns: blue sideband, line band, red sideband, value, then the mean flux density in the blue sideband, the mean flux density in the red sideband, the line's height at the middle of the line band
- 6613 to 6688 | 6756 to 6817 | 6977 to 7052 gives 1.0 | 18.6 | 17.7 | 18.2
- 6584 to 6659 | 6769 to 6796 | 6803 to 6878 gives 0.4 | 18.6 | 17.7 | 17.9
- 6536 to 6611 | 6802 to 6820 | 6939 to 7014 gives 0.4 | 18.6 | 17.7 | 18.1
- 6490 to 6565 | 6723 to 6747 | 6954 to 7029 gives 0.8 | 19.1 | 17.7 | 18.5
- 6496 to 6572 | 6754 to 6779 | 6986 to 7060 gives 0.0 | 19.1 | 17.5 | 18.3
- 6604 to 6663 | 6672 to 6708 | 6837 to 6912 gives 0.5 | 19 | 17.7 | 18.7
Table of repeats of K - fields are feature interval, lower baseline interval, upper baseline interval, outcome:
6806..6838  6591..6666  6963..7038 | 1.0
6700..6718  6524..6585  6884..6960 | 0.9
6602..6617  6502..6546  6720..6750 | 0.0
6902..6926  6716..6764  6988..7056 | 0.0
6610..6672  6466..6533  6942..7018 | -0.9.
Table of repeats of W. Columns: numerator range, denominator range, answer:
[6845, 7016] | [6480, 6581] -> 0.94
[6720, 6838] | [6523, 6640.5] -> 0.96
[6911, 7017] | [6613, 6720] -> 0.96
